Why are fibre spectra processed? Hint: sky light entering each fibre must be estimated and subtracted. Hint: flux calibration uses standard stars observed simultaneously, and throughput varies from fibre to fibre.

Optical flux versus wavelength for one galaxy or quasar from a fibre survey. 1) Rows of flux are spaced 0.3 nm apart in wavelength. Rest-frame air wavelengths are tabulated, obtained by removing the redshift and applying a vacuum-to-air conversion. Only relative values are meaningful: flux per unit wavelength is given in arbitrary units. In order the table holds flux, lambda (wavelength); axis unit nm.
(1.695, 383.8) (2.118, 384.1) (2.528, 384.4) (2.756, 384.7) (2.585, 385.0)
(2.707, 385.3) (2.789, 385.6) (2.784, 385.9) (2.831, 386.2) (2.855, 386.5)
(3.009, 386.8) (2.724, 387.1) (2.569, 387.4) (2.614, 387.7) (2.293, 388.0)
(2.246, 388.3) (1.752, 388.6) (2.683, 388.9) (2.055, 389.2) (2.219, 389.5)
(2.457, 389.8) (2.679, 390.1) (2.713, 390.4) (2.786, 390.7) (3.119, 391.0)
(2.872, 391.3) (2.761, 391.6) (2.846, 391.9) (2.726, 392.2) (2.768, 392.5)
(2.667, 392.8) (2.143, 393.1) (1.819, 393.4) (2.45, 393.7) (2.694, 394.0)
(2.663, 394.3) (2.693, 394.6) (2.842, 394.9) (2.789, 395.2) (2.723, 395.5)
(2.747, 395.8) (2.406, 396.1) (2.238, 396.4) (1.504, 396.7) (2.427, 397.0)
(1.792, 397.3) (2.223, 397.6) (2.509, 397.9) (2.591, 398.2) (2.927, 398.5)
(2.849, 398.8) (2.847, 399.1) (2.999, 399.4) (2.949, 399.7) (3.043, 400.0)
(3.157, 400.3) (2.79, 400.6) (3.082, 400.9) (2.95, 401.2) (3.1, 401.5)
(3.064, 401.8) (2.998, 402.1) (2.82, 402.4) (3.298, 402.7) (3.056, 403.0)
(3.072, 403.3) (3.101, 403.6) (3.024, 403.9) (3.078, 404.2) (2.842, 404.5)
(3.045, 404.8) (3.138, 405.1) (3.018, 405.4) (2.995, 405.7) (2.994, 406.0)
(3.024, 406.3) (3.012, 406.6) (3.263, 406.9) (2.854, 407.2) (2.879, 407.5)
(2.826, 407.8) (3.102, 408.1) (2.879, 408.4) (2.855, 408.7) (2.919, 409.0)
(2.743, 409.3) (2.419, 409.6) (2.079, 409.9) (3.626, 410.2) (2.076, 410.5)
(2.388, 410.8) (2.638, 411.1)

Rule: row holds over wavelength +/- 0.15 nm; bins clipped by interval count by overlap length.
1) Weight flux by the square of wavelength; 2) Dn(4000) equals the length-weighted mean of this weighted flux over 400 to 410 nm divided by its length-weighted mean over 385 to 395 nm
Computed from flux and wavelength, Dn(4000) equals 1.23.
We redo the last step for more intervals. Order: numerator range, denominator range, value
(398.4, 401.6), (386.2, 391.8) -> 1.21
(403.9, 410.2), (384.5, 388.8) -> 1.24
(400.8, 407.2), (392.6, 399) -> 1.28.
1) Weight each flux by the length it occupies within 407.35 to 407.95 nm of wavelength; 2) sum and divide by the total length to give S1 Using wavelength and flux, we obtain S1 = 2.85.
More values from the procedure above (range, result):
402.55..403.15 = 3.18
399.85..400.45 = 3.1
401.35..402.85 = 3.06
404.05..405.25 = 3.03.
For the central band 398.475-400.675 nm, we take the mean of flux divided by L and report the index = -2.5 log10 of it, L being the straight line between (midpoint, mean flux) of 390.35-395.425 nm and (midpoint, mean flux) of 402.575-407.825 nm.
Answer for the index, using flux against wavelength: -0.032 mag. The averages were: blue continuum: 2.67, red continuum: 3.03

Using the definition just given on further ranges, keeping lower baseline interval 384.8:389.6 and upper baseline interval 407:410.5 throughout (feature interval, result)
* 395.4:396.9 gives 0.15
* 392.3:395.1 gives 0.04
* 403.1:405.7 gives -0.11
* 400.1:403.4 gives -0.12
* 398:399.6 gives -0.06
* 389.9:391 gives -0.07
